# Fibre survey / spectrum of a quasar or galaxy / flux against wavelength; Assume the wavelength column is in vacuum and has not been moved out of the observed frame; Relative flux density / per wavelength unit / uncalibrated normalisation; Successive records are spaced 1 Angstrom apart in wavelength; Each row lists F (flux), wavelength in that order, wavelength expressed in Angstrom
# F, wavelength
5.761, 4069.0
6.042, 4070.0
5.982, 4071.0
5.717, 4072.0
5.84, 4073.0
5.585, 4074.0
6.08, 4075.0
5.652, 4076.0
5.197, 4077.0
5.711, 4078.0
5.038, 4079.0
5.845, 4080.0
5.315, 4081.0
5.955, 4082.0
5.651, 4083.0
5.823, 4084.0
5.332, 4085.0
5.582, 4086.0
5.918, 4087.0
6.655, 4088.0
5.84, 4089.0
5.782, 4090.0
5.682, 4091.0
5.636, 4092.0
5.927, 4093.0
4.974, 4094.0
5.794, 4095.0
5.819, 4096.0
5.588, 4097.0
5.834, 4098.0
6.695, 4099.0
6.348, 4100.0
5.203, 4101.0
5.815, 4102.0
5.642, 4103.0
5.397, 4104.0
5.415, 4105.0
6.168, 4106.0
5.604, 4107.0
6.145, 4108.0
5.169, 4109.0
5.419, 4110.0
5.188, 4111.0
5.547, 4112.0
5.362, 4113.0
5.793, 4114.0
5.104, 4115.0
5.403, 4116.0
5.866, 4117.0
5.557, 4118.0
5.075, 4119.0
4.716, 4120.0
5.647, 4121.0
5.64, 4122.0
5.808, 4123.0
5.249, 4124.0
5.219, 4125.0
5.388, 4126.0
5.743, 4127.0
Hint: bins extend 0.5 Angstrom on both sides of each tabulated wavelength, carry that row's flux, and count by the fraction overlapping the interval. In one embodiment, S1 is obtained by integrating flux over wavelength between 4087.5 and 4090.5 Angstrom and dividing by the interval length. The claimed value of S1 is 6.09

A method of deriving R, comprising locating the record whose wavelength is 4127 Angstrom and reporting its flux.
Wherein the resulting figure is 5.743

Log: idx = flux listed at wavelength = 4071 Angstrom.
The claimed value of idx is 5.982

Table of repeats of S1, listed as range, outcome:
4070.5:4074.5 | 5.78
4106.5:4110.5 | 5.58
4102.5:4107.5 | 5.65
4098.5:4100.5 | 6.52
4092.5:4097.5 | 5.62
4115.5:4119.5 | 5.48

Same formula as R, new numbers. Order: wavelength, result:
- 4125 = 5.219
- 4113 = 5.362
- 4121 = 5.647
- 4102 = 5.815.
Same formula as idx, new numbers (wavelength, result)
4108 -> 6.145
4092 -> 5.636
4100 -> 6.348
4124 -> 5.249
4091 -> 5.682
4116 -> 5.403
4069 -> 5.761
